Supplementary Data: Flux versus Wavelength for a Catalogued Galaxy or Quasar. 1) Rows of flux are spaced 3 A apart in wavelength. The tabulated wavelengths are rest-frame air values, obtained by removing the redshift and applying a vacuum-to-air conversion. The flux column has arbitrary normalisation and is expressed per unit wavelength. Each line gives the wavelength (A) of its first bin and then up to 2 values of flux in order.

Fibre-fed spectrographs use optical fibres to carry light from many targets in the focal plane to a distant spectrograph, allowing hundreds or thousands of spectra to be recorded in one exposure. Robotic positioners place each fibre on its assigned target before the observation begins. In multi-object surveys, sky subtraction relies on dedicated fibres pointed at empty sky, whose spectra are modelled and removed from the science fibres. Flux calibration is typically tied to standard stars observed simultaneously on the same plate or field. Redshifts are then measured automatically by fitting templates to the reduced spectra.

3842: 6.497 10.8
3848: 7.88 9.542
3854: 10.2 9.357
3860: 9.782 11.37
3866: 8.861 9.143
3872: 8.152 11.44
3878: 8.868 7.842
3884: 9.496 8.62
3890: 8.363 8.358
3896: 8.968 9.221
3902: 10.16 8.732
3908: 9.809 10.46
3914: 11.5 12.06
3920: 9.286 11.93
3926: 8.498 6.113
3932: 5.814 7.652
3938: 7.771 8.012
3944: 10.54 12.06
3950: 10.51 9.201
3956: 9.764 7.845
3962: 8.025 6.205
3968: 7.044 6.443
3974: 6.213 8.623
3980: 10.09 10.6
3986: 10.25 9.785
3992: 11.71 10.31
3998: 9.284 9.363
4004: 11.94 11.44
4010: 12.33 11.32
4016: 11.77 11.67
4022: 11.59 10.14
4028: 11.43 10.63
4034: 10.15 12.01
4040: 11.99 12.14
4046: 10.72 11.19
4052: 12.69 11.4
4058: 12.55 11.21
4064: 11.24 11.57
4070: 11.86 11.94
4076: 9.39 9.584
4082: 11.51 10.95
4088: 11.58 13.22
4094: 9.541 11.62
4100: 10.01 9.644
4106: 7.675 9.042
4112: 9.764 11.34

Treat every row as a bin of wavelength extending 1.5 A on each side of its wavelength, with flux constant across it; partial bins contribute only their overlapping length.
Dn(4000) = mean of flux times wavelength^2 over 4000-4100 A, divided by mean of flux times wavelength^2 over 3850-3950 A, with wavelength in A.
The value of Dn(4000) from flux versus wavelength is 1.31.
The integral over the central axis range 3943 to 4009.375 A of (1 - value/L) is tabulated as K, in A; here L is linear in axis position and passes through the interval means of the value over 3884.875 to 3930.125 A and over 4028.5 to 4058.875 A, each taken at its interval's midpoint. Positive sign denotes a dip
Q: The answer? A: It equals 6.8 A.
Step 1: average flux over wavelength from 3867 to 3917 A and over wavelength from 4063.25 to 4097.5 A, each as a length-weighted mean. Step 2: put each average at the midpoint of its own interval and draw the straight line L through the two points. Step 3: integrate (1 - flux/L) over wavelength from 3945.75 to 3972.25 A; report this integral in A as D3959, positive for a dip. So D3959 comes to 3.85 A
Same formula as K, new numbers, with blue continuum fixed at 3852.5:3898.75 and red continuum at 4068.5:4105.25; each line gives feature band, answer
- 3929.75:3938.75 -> 2.6 A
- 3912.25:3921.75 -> -1.4 A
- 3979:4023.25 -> -3.0 A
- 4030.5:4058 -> -2.6 A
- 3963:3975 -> 4.1 A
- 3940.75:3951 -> -0.8 A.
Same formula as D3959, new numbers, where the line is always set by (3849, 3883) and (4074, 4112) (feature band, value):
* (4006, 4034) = -3.5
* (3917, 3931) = 0.7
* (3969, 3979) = 2.7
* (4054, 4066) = -1.7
